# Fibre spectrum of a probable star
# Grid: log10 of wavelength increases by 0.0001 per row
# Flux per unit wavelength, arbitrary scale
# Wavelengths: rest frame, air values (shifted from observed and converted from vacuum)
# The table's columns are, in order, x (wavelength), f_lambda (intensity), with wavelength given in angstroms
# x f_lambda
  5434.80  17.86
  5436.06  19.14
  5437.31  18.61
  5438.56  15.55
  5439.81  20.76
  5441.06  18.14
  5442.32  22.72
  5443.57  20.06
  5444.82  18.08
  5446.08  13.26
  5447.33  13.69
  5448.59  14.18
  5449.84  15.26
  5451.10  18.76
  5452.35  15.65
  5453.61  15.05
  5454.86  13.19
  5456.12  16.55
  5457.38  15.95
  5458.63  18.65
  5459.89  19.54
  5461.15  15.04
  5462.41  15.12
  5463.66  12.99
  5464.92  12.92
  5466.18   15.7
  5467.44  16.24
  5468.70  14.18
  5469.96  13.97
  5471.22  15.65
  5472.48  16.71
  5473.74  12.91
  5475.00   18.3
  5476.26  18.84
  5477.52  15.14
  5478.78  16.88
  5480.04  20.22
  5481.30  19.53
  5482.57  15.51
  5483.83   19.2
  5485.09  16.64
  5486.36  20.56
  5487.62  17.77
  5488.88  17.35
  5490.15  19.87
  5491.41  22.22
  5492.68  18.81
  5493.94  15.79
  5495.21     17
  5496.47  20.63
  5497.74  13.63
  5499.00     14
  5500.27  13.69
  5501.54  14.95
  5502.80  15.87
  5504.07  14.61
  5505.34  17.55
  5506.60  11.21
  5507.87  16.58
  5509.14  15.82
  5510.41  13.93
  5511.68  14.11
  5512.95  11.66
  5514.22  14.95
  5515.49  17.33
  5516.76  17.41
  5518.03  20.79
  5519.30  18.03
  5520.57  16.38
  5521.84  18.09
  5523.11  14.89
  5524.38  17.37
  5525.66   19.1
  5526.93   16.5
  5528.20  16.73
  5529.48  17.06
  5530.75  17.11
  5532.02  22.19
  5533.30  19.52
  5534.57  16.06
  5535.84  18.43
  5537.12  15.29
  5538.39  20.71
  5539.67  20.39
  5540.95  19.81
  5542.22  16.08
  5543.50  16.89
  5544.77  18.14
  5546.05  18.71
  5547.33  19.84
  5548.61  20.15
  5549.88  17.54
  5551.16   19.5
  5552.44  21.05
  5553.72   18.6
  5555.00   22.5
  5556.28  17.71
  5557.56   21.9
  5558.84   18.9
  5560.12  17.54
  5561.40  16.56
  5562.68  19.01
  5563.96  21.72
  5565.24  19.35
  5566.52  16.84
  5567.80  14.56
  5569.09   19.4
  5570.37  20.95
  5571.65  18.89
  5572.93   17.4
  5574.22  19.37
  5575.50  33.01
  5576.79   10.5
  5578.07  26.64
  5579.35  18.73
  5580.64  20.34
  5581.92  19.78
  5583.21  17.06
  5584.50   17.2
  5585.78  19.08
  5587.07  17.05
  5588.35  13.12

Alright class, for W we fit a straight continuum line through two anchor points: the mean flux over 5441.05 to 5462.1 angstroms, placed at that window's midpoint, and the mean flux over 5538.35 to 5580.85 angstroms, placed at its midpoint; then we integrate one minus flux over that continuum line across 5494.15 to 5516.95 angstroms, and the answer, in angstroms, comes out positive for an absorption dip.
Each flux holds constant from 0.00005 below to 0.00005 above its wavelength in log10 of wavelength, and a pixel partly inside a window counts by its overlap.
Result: 3.5 angstroms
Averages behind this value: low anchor 16.6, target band 15.2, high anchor 19.4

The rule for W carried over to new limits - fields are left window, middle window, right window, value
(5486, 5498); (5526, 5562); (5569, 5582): 2.1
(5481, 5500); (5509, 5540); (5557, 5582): 2.3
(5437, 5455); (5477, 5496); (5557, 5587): -0.5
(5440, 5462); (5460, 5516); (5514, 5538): 3.2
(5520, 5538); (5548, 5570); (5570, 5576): 1.4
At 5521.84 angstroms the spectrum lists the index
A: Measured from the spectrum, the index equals 18.09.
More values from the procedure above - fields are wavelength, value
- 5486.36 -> 20.56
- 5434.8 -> 17.86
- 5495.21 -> 17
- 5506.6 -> 11.21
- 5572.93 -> 17.4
